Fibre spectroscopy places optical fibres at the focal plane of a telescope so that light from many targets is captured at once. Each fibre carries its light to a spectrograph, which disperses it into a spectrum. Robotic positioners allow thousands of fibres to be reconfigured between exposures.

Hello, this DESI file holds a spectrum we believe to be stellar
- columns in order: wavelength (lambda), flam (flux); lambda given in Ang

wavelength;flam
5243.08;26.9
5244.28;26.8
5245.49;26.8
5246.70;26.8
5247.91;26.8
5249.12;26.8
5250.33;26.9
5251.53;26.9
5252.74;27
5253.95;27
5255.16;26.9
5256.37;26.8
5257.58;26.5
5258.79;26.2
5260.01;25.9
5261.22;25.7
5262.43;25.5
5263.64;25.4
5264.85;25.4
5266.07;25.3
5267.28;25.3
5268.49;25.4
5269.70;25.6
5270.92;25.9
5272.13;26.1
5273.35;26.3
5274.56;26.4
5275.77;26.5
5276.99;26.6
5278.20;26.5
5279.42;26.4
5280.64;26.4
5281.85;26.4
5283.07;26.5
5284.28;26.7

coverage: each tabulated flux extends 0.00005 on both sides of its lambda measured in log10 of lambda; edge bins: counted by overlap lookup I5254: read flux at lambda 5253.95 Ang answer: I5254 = 27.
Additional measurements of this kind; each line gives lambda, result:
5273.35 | 26.3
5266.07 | 25.3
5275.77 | 26.5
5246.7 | 26.8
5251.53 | 26.9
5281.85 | 26.4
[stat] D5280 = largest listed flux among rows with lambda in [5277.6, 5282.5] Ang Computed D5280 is 26.5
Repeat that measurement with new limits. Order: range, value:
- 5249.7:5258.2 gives 27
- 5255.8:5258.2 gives 26.8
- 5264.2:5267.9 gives 25.4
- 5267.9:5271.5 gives 25.9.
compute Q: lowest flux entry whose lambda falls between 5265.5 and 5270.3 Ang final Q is 25.3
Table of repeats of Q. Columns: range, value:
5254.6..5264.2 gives 25.4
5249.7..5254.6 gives 26.9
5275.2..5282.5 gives 26.4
